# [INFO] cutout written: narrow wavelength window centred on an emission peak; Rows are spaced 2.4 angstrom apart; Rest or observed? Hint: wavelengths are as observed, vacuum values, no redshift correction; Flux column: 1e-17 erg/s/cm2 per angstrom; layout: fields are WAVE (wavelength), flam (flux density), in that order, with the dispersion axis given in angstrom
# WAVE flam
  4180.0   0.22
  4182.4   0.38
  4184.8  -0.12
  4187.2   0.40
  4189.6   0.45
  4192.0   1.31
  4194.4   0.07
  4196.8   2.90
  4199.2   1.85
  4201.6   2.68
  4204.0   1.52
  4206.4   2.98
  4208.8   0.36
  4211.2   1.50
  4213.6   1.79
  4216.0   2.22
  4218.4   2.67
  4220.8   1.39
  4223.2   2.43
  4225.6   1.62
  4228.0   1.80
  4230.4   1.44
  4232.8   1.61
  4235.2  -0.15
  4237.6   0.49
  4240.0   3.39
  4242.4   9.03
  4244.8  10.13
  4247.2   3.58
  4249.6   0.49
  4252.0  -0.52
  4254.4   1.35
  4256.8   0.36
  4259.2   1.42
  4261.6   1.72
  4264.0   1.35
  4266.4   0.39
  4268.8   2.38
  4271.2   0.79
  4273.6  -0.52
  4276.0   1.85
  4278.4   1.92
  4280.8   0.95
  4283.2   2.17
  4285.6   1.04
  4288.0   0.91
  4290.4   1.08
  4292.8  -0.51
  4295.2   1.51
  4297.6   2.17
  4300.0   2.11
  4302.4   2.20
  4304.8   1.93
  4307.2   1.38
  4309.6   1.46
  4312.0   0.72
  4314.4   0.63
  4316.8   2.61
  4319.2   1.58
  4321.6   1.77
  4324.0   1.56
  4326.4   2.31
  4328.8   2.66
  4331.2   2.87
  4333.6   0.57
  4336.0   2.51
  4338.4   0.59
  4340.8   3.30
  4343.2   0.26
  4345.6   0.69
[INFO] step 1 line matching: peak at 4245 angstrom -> [O II] 3727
